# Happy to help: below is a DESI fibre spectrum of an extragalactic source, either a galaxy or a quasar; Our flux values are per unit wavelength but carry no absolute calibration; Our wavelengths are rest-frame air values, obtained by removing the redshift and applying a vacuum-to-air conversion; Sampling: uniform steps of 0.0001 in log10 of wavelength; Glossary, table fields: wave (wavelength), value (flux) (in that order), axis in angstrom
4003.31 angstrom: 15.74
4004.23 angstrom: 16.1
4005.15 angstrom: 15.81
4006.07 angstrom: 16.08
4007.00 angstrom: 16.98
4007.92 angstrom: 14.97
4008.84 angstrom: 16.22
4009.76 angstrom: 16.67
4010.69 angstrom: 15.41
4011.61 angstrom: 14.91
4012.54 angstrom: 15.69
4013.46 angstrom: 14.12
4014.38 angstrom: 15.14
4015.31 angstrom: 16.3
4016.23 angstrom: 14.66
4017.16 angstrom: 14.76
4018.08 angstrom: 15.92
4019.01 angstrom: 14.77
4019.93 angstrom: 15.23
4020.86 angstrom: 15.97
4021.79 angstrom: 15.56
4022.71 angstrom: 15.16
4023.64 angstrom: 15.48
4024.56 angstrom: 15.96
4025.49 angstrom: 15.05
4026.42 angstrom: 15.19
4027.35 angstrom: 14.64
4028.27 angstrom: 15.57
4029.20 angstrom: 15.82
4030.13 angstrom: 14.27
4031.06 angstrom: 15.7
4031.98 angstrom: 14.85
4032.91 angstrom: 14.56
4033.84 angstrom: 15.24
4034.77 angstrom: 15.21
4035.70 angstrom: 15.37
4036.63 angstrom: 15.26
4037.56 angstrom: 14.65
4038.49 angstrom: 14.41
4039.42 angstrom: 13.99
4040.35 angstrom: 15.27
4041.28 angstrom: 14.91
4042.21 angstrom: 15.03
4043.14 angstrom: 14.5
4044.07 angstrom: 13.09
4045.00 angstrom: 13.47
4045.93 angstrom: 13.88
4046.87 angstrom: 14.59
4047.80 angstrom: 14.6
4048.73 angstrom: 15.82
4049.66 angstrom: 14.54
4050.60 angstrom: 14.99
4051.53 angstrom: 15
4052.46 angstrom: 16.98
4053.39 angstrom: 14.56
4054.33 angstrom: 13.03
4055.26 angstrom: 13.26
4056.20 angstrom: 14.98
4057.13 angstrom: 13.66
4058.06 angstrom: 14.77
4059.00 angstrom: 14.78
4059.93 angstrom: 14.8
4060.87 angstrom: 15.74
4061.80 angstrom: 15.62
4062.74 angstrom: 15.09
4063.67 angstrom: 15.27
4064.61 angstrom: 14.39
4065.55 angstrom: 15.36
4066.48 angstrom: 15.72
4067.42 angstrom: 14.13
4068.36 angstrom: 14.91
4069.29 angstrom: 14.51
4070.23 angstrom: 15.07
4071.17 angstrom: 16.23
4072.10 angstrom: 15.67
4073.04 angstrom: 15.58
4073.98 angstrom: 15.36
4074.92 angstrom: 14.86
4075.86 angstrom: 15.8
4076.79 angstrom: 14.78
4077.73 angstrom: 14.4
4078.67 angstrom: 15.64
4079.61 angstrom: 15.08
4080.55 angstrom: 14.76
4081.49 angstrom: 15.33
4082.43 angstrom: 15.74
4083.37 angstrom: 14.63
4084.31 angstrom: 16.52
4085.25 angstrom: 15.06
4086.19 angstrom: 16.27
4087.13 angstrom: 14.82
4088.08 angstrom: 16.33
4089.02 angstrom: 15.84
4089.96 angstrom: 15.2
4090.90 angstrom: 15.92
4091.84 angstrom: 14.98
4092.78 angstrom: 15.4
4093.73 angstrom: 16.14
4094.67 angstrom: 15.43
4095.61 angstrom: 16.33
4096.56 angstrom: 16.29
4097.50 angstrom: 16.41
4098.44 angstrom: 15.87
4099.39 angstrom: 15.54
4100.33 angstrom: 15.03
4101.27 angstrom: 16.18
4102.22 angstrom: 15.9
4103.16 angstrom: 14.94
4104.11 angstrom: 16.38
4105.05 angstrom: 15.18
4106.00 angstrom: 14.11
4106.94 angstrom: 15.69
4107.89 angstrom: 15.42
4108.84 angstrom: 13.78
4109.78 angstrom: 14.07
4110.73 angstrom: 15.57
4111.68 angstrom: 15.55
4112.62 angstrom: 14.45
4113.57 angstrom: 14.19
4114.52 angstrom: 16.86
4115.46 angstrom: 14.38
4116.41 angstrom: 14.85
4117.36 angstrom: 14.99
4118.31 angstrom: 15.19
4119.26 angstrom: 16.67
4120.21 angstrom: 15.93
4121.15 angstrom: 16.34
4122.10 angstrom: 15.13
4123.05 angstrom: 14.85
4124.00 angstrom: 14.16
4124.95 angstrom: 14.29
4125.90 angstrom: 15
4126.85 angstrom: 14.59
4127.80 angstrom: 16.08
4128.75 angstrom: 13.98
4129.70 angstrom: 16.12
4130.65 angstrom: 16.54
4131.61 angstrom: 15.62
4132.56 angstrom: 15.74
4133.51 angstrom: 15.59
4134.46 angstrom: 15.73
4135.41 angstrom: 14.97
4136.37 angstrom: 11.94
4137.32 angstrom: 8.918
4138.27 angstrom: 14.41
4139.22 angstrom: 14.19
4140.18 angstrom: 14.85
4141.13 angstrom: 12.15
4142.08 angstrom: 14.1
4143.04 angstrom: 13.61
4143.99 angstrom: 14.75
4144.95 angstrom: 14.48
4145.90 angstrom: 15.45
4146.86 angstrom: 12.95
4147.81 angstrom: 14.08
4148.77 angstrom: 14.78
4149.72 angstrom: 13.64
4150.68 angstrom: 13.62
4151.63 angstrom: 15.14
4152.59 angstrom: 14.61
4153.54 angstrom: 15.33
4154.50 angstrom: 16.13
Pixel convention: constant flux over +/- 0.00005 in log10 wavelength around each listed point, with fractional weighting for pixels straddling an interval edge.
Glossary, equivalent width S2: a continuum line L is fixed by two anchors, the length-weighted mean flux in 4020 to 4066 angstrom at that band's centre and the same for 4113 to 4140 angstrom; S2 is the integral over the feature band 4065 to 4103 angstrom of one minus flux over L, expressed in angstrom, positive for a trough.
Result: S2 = -1.5 angstrom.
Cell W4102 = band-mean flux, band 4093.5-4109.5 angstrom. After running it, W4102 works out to 15.5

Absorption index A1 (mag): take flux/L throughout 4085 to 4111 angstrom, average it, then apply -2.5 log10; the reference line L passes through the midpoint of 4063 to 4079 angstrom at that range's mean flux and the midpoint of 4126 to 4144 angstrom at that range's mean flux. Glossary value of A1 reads -0.047 mag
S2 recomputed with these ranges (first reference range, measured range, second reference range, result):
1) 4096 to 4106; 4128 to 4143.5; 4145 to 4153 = 0.4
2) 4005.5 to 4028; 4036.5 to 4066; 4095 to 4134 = 1.4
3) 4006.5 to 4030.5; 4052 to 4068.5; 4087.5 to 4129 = 0.6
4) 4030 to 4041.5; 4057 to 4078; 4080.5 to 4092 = 0.3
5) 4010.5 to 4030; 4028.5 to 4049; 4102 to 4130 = 0.7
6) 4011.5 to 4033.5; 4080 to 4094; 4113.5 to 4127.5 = -0.3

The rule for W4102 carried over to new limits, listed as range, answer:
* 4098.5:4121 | 15.3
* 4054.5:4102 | 15.3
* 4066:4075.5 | 15.2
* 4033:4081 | 14.9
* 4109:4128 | 15.1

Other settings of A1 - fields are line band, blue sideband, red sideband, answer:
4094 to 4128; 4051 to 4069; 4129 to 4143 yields -0.06 mag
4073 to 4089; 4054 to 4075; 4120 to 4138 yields -0.03 mag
